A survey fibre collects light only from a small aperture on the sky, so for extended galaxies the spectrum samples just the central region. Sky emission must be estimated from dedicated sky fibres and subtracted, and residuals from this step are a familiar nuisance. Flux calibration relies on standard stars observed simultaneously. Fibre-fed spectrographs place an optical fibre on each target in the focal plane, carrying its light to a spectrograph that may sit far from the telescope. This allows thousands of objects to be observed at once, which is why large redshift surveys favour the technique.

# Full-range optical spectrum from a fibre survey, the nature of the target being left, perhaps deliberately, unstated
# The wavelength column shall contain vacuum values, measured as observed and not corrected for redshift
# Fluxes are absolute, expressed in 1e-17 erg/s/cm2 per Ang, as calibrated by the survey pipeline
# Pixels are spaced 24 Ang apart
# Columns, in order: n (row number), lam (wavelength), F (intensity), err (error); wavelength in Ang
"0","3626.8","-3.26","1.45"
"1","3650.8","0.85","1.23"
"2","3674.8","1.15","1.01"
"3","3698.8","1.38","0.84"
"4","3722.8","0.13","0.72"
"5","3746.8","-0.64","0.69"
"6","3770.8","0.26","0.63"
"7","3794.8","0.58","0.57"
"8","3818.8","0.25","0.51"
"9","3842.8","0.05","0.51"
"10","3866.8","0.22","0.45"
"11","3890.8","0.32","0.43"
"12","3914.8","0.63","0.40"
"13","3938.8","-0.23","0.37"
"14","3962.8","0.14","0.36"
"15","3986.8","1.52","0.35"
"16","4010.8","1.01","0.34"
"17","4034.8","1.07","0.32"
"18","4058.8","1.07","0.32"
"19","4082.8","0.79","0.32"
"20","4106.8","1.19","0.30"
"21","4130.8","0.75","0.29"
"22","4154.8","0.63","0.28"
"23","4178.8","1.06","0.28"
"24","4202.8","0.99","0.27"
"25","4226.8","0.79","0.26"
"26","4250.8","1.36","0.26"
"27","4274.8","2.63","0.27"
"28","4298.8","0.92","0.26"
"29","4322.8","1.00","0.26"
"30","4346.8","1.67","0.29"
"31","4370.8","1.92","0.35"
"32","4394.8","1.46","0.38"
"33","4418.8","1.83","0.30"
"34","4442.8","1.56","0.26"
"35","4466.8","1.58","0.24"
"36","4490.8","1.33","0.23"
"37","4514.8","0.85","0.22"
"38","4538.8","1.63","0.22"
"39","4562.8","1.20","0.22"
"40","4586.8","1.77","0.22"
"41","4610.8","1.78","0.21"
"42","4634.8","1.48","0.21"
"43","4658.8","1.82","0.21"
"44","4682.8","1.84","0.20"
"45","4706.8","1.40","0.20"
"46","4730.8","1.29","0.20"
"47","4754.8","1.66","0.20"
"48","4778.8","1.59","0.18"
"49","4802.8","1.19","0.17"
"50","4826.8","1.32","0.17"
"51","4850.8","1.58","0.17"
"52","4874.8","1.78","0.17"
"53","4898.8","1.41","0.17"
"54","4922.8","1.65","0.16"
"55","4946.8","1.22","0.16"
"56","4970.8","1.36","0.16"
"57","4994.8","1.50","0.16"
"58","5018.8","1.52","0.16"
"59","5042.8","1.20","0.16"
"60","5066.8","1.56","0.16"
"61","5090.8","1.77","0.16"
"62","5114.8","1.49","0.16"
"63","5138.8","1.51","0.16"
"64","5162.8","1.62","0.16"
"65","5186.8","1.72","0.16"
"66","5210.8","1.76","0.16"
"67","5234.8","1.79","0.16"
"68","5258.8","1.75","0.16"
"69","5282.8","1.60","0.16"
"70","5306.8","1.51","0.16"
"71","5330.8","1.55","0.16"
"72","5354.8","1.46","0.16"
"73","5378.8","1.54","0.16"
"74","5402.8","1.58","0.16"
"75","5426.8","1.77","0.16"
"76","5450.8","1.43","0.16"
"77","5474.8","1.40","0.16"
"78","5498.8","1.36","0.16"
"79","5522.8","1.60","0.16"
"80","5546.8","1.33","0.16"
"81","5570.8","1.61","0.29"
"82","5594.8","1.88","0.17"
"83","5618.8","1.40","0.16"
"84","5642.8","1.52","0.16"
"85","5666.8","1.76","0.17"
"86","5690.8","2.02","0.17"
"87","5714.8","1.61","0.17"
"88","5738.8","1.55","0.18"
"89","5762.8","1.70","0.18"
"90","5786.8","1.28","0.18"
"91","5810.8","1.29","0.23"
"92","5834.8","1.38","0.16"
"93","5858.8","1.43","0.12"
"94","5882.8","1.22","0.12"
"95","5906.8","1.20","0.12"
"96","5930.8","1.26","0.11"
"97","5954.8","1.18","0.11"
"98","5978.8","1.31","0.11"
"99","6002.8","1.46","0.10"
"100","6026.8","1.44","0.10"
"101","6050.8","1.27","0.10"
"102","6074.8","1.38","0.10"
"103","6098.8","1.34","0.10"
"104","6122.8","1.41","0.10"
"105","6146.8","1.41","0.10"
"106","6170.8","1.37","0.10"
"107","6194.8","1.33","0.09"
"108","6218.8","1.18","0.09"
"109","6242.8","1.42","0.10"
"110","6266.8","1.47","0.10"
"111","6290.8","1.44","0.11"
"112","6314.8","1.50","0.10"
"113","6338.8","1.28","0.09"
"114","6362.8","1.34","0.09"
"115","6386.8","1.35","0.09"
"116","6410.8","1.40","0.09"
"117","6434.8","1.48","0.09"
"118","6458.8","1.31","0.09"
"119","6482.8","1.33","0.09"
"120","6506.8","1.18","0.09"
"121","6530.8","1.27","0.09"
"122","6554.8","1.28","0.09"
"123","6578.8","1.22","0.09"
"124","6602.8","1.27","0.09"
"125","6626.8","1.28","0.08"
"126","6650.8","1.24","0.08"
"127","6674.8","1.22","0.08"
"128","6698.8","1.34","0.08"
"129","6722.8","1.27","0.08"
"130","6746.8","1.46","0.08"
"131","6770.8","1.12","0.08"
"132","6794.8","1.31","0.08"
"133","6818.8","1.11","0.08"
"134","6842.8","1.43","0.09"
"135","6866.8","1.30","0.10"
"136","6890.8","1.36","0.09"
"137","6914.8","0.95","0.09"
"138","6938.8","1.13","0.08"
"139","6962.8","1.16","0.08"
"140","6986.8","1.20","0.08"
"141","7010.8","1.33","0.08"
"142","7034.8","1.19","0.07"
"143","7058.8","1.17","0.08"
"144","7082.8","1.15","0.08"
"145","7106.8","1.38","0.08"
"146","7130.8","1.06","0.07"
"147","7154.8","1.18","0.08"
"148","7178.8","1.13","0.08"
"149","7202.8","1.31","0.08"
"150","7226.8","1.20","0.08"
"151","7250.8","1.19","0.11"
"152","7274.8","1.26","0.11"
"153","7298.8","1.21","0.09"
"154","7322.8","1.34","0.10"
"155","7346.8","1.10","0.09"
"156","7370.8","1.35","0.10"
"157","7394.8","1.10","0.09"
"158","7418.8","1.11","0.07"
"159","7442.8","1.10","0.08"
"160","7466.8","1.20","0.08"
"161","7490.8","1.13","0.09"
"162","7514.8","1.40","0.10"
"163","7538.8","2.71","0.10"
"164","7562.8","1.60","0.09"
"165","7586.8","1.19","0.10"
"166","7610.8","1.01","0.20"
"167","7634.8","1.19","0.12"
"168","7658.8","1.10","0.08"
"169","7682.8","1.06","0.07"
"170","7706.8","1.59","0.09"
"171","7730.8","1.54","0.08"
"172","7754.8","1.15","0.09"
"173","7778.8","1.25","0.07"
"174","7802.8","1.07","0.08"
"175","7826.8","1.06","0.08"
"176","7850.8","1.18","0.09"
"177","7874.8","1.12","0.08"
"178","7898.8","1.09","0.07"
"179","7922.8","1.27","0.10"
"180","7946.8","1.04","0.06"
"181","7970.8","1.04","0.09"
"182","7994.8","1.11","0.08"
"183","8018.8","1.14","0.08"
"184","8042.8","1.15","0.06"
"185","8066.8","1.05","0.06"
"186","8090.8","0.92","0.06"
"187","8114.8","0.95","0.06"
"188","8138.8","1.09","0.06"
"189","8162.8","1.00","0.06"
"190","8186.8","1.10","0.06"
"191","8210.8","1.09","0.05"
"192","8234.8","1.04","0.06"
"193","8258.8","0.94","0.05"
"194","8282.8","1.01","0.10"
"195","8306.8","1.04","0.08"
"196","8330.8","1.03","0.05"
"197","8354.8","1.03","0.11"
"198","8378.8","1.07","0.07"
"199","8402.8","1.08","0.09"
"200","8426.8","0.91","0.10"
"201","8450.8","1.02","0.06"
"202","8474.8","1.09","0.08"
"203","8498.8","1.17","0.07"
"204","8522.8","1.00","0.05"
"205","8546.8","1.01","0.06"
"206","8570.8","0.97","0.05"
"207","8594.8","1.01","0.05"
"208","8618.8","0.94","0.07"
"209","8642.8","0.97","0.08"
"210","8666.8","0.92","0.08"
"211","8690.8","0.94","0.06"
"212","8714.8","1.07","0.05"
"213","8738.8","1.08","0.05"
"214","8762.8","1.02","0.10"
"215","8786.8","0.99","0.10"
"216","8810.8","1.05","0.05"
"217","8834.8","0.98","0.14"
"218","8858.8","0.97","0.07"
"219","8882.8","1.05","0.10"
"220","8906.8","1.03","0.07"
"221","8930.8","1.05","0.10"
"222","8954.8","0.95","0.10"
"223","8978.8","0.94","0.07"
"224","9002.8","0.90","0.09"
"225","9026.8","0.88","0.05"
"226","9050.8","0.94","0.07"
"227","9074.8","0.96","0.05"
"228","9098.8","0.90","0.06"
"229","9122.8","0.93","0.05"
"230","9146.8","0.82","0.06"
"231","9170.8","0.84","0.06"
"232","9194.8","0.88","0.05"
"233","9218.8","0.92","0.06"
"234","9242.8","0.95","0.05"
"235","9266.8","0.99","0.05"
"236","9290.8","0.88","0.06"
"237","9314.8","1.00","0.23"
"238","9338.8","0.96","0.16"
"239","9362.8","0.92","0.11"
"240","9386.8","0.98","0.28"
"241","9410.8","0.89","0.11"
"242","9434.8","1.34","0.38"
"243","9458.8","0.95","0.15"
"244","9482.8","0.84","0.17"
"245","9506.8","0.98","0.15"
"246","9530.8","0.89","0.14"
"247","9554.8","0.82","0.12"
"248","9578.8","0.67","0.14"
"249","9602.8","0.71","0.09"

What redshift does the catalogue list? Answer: 0.149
